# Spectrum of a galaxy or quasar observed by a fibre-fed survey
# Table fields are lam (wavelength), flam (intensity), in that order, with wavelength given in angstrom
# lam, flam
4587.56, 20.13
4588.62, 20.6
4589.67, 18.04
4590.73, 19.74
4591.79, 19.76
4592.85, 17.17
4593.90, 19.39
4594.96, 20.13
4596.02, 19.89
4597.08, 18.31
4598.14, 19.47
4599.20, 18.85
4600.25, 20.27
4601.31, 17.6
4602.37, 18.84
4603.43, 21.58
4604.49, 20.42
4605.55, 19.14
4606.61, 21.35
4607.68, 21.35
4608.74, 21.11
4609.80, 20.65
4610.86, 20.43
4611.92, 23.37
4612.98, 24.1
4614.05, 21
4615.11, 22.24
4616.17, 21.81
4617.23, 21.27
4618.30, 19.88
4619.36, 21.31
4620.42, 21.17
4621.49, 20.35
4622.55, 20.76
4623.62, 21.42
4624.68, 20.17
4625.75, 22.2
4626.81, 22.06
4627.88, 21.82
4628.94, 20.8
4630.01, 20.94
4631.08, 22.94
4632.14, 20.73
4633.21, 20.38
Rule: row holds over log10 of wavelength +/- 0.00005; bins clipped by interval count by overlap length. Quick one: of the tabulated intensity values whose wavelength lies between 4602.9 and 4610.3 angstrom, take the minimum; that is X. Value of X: 19.14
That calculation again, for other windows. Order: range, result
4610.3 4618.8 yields 19.88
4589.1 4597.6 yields 17.17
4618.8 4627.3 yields 20.17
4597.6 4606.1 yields 17.6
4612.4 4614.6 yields 21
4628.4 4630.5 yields 20.8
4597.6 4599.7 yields 18.85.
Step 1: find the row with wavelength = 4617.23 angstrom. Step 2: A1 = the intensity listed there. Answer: 21.27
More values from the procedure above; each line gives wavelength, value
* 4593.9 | 19.39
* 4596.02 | 19.89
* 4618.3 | 19.88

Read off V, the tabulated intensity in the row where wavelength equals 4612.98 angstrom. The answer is 24.1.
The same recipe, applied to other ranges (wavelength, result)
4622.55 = 20.76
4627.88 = 21.82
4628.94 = 20.8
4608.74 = 21.11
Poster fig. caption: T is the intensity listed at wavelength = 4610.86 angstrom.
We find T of 20.43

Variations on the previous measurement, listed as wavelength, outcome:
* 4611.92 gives 23.37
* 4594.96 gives 20.13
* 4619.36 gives 21.31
